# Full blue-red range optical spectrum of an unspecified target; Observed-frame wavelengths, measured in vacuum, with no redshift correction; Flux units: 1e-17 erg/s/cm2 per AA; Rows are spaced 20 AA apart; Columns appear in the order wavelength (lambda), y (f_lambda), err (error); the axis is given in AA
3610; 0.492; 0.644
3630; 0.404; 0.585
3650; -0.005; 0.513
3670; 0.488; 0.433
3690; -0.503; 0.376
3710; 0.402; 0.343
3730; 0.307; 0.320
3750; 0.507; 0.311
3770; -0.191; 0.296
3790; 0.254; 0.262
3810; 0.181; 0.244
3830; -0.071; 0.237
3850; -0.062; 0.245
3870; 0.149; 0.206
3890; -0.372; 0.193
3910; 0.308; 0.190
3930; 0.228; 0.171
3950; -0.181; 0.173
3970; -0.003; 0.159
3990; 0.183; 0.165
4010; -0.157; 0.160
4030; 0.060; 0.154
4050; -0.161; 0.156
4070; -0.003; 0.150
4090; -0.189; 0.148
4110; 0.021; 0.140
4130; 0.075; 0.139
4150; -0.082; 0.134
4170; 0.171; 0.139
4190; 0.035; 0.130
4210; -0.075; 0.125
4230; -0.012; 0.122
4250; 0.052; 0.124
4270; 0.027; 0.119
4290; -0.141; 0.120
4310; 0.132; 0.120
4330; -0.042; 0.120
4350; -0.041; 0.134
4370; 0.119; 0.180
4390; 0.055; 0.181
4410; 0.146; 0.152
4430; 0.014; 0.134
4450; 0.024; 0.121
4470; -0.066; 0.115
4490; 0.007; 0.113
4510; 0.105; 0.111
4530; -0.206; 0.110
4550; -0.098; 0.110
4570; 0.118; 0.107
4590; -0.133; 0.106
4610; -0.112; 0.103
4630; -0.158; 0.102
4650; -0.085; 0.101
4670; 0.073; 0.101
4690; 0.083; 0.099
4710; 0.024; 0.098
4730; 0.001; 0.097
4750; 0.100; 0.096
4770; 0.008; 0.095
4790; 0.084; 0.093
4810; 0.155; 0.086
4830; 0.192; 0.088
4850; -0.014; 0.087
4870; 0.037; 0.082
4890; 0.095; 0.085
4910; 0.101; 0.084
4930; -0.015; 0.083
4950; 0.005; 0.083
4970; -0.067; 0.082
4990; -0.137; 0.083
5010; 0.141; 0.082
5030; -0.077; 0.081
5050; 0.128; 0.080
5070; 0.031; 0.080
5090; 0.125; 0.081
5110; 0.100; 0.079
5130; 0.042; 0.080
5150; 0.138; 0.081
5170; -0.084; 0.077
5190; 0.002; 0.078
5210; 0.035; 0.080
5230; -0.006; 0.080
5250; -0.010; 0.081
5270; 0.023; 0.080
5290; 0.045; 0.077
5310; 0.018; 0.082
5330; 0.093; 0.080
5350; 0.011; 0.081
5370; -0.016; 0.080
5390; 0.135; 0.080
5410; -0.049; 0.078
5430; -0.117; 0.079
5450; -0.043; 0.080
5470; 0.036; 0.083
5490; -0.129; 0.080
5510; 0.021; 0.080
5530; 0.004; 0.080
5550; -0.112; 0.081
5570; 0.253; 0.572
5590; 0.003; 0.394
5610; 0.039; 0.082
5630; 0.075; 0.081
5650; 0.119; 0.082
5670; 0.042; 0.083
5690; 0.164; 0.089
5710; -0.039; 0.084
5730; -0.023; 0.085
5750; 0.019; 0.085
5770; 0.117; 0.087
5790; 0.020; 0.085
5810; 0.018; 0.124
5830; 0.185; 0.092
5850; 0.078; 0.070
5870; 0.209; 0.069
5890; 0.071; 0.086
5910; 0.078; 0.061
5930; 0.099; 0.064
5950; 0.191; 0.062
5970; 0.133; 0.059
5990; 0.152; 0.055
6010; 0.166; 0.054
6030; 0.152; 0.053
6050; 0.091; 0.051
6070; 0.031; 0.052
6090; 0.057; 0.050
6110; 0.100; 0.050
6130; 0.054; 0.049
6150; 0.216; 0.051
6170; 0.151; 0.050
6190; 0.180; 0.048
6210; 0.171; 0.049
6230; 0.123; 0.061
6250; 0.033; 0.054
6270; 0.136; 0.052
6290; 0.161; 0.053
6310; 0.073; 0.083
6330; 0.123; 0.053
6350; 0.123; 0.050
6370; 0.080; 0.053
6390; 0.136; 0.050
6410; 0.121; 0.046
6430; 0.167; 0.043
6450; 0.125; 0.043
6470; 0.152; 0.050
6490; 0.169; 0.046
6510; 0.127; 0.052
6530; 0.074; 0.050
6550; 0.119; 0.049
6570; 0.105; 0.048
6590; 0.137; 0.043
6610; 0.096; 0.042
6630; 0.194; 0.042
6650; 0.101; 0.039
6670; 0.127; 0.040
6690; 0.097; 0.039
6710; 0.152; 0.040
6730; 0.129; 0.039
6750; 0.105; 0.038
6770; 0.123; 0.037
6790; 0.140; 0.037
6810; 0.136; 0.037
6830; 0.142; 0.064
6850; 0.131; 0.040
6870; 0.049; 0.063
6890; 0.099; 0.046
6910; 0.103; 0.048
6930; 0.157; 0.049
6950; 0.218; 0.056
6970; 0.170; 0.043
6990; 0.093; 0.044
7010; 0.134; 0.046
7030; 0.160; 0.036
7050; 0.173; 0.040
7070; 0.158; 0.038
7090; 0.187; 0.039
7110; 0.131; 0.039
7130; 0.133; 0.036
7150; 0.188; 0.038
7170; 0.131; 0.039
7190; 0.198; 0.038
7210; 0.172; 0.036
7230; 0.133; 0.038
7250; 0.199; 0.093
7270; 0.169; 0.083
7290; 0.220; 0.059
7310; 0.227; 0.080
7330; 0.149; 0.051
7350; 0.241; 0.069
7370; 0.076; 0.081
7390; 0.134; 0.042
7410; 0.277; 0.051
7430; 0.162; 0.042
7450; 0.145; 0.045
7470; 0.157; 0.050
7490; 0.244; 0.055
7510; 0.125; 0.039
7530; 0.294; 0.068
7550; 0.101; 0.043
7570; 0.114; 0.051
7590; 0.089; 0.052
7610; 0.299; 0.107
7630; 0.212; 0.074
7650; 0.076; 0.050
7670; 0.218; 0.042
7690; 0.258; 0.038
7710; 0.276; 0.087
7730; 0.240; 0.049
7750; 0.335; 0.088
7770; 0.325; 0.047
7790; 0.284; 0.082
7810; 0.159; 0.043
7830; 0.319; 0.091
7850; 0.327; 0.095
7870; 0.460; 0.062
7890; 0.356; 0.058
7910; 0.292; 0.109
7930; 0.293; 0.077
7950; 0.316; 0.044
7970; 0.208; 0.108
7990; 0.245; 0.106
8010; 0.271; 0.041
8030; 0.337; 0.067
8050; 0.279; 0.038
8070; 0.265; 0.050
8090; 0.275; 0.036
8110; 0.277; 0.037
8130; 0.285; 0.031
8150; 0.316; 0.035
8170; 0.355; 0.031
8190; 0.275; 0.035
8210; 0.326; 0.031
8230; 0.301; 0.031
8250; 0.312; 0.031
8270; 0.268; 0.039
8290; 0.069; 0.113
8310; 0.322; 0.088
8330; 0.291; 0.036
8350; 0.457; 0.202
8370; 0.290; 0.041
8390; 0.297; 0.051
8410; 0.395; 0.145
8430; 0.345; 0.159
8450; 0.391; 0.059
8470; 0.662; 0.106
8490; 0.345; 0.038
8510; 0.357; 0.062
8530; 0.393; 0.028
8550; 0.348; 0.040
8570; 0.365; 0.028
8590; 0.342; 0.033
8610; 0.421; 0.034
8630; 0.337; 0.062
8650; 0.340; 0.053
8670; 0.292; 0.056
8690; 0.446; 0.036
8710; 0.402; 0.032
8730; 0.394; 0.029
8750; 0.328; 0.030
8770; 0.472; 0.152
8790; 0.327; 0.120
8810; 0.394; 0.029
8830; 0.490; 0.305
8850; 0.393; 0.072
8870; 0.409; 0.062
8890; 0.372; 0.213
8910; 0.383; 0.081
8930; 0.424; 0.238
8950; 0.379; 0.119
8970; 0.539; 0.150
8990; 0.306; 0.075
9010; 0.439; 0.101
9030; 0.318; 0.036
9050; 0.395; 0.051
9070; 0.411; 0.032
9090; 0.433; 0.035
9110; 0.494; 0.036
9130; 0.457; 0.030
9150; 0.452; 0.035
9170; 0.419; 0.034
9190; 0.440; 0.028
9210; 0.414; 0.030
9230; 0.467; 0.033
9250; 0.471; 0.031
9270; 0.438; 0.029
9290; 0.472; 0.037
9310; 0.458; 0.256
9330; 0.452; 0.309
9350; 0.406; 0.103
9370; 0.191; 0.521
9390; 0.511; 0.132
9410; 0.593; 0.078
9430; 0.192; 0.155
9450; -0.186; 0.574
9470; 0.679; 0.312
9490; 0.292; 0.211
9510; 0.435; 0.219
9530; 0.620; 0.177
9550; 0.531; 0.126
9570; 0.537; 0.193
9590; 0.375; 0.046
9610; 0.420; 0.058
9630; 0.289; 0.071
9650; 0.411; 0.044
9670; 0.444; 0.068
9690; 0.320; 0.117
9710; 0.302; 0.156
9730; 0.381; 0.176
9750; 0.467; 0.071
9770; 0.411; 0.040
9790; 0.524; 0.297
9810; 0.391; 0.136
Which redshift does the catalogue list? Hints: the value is 0.926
